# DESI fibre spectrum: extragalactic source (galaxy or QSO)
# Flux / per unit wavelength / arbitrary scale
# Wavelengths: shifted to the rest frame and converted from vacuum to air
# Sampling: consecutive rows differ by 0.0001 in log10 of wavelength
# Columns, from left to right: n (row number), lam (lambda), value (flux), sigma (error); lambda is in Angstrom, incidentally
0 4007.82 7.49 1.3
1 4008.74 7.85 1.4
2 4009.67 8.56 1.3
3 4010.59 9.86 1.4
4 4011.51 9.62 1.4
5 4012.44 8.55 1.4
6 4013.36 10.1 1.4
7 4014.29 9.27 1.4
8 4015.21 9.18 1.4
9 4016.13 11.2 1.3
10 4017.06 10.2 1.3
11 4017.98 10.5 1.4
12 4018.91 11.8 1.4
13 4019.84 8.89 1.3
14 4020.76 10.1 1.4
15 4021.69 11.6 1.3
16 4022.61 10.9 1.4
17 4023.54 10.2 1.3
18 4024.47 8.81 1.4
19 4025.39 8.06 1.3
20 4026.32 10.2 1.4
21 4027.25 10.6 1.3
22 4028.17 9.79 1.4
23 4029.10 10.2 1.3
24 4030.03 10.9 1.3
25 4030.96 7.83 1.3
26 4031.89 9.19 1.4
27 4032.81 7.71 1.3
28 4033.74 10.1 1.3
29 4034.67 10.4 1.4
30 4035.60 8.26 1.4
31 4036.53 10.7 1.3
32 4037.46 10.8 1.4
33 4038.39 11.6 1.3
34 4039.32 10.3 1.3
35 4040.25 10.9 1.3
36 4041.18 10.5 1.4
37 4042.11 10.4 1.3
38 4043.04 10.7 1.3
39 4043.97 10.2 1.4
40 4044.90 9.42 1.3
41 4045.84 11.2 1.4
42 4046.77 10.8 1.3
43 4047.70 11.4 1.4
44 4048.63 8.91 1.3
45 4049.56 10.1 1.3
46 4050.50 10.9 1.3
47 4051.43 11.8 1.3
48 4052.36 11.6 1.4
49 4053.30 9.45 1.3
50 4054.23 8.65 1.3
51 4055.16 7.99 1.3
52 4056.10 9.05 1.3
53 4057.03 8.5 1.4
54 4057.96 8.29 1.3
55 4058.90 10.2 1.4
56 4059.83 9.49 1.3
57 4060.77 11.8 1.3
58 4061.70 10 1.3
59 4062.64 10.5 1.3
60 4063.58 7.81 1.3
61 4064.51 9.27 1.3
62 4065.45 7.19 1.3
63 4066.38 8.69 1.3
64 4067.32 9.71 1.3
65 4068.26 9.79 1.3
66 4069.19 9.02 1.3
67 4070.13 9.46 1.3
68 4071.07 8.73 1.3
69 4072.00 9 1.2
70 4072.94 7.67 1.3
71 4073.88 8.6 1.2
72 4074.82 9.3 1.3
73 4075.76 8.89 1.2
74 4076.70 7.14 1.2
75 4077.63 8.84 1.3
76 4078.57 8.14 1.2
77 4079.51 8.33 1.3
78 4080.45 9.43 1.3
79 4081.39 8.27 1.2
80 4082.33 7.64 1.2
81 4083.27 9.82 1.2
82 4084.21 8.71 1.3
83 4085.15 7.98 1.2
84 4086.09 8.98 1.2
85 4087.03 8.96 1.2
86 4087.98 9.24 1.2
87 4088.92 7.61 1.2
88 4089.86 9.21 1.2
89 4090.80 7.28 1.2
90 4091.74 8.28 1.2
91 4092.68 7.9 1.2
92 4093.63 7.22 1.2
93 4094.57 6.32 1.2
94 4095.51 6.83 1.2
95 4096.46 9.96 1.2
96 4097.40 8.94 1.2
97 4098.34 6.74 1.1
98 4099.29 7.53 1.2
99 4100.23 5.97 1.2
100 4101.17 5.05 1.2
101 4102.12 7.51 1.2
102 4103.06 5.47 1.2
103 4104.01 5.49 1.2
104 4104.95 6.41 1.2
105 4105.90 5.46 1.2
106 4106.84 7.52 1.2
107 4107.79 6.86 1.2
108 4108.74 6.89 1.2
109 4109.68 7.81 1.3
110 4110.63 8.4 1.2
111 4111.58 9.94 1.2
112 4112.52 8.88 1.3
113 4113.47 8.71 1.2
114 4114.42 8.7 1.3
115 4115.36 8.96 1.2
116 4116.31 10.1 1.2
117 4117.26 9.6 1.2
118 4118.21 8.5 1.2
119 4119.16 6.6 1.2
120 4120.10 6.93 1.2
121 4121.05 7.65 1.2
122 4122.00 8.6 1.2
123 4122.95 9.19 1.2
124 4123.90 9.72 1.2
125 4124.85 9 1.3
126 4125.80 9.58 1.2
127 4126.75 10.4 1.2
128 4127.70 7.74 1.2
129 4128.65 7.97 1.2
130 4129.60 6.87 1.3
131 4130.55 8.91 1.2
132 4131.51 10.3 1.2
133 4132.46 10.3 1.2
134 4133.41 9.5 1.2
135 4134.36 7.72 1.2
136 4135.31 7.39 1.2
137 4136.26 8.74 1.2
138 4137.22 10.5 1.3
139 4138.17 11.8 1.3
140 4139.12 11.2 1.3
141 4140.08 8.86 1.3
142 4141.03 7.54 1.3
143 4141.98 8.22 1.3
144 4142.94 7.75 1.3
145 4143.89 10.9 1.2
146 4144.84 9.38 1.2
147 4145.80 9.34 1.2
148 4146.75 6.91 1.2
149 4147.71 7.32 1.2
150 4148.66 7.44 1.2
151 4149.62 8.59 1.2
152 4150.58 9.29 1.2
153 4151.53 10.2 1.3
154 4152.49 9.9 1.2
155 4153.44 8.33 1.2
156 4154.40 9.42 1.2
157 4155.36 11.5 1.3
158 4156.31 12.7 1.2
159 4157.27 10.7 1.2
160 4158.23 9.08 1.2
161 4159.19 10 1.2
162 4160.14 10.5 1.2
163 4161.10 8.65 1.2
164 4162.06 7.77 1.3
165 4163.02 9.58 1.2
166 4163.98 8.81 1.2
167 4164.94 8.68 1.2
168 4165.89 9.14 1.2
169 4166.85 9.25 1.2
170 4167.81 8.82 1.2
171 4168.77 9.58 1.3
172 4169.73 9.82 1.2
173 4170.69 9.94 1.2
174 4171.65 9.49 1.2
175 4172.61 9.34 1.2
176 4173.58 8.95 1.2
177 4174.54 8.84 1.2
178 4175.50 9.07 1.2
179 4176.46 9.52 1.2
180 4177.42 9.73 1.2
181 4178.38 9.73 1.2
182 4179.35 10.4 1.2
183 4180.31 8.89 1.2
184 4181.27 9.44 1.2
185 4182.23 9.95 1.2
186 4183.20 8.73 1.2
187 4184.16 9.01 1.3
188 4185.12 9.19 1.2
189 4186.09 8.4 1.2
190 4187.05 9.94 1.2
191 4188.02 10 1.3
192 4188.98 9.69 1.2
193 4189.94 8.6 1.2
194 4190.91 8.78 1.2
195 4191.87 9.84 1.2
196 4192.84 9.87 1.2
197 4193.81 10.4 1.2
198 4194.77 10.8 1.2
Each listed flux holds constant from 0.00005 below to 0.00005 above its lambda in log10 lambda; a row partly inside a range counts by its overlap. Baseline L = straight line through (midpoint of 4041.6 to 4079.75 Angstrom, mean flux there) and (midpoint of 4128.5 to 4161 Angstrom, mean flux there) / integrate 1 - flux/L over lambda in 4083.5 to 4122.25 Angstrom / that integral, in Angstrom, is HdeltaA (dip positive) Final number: 6.4 Angstrom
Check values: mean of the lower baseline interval 9.44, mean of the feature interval 7.81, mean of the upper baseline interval 9.27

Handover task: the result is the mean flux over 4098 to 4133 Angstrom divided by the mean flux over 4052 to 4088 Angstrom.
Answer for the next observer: 0.9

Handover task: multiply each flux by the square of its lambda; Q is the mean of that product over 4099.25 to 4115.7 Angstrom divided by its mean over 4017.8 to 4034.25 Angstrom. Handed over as 0.77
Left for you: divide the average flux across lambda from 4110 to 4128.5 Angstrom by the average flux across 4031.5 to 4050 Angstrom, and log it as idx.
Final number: 0.9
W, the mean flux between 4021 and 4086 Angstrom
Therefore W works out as 9.54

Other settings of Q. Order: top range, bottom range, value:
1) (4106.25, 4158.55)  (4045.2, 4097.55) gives 1.02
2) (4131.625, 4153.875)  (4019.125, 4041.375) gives 0.96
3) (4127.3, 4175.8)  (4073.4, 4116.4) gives 1.19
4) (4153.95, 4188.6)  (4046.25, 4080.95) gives 1.08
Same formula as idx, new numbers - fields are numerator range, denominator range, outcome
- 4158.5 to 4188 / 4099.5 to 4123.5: 1.22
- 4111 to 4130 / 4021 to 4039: 0.88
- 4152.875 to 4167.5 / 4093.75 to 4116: 1.29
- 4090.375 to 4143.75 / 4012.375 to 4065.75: 0.83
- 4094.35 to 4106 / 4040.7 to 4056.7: 0.67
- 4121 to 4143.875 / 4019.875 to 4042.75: 0.90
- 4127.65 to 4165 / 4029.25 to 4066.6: 0.93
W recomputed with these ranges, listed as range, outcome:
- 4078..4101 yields 8.1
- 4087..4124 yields 7.79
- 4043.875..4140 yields 8.69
